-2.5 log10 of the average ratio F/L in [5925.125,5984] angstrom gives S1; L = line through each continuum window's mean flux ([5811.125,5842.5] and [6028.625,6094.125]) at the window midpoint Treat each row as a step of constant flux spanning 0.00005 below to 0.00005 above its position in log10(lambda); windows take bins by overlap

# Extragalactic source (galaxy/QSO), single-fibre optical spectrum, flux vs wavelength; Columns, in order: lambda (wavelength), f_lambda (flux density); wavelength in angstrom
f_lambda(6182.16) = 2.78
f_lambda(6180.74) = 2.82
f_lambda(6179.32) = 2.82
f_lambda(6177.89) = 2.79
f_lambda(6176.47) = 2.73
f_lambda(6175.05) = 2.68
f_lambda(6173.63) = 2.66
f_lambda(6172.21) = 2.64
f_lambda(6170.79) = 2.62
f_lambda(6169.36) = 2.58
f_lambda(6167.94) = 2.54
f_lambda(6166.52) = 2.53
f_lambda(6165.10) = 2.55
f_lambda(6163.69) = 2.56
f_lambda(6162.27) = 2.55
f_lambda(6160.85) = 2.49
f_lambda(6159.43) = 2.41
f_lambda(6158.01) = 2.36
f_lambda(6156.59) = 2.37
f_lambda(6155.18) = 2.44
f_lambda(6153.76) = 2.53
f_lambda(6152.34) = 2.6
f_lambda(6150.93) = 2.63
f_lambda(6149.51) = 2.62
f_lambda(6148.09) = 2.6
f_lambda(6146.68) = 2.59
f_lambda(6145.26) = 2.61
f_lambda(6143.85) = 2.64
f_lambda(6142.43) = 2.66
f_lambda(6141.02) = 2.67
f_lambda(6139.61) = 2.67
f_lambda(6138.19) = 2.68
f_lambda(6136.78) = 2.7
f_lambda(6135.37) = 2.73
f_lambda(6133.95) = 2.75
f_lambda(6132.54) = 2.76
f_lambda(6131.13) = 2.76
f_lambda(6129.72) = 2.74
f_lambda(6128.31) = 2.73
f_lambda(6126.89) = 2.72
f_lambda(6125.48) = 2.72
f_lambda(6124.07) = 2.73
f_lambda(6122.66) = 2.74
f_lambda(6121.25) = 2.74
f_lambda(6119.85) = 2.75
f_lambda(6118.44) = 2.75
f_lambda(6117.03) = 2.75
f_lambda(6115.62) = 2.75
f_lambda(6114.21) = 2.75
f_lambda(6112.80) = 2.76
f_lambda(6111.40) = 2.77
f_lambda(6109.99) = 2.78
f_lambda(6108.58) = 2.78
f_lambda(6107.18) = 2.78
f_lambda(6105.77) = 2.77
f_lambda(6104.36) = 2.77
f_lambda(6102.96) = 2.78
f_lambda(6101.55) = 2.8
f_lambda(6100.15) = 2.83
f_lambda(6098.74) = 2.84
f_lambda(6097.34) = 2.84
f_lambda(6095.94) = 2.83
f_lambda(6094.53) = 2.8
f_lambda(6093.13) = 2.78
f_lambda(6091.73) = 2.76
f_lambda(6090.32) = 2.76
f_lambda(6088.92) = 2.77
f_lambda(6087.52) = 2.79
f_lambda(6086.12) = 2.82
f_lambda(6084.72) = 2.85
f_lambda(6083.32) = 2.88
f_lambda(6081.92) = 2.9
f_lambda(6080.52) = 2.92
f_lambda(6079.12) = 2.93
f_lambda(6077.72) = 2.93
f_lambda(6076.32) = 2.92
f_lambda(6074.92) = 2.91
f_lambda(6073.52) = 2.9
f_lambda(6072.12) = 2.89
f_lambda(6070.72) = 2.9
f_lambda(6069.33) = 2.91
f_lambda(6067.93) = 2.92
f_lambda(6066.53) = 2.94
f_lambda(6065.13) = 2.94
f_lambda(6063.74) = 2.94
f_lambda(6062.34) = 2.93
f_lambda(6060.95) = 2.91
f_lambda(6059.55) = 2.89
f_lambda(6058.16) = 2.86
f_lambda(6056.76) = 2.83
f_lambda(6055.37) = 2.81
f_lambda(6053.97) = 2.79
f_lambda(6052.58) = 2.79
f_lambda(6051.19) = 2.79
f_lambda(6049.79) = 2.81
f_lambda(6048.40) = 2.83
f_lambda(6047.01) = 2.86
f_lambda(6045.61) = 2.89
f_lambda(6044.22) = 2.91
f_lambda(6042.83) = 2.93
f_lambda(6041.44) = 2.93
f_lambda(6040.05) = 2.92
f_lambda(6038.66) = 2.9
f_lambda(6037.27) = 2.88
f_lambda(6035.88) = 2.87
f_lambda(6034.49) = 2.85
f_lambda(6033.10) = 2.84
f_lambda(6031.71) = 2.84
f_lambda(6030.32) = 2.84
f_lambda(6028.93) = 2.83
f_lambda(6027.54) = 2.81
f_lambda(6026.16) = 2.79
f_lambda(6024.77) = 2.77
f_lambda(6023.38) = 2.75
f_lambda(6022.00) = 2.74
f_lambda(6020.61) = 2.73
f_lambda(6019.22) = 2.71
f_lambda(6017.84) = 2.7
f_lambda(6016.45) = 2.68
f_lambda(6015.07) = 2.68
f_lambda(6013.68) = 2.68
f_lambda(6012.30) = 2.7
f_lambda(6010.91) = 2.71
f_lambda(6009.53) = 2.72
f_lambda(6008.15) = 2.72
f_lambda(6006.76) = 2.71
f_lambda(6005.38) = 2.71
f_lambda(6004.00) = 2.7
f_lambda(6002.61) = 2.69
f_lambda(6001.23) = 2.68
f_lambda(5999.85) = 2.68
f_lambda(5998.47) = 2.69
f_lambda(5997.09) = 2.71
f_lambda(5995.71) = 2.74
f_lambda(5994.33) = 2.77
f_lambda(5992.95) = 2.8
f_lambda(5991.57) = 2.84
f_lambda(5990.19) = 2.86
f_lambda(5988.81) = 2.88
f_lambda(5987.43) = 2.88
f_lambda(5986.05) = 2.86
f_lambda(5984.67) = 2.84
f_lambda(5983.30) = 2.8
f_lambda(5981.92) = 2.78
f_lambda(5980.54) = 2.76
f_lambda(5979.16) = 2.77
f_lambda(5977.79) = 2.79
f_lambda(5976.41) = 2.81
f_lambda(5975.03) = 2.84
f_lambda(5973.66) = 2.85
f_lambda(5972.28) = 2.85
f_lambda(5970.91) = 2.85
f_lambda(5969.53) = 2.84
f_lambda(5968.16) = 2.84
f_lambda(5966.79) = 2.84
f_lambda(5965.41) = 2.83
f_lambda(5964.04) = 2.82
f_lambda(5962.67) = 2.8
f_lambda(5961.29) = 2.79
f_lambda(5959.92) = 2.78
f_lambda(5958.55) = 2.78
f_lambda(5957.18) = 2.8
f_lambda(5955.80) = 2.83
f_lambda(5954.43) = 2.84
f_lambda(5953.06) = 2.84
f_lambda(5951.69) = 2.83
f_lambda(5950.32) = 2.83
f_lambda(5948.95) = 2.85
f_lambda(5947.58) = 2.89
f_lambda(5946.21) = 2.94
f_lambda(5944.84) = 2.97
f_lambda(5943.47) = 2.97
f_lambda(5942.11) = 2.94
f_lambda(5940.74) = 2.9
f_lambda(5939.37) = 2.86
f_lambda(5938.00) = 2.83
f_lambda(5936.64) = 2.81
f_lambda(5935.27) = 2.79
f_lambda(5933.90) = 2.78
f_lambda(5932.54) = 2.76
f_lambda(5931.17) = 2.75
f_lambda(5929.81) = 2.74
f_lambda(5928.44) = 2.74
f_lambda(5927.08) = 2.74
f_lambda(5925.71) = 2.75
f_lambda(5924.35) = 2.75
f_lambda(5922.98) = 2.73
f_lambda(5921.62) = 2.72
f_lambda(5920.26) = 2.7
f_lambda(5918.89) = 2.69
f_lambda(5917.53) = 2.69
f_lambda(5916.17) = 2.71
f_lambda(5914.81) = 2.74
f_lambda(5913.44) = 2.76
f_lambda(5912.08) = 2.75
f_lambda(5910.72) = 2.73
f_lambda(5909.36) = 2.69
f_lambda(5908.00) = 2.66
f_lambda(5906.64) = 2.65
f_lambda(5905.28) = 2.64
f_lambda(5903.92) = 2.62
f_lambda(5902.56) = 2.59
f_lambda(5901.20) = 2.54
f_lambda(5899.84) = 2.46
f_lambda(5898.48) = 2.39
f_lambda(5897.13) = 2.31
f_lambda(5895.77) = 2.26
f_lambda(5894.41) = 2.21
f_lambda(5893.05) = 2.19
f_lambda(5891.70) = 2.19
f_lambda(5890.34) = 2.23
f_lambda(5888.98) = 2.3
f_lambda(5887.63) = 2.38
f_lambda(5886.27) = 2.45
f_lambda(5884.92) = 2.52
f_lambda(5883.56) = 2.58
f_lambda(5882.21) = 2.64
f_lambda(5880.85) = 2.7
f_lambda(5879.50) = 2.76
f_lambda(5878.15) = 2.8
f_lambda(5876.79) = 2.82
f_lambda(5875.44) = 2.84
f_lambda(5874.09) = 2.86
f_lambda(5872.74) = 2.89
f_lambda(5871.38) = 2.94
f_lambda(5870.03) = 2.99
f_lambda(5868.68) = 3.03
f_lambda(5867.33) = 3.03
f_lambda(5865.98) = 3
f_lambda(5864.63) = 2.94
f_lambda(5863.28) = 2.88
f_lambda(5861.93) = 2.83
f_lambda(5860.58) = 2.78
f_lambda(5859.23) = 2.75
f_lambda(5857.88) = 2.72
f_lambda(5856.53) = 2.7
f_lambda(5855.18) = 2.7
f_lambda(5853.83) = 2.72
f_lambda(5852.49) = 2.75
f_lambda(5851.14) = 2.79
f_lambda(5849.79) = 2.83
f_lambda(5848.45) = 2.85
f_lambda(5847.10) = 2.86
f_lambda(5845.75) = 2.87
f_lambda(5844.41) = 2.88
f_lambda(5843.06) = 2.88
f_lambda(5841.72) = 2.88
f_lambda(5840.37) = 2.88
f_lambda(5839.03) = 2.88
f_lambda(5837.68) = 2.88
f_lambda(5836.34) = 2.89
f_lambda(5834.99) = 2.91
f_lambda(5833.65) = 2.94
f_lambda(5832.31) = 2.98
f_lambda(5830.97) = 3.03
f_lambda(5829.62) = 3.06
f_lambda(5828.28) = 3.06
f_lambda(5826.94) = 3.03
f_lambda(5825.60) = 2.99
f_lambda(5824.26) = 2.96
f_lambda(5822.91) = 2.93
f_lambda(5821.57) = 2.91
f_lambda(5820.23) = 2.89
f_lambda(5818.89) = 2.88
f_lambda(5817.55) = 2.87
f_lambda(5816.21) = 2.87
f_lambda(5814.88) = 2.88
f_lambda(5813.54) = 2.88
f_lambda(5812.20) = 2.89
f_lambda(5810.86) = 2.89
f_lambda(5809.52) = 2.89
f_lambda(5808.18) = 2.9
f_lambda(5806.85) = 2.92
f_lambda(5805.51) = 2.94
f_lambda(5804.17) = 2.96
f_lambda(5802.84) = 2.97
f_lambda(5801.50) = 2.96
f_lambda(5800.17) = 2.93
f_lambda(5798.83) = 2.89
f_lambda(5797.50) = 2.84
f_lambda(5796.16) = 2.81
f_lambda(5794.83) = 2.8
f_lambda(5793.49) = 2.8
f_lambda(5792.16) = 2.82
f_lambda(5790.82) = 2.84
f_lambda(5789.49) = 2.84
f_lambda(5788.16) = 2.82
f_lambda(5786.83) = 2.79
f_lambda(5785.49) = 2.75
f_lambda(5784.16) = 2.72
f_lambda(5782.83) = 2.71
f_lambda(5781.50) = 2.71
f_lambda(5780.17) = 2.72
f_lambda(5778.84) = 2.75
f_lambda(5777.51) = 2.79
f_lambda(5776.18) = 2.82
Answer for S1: 0.03 mag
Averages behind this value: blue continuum 2.93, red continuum 2.87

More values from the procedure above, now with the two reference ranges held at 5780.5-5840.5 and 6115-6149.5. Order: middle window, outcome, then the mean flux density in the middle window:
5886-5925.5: 0.12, 2.55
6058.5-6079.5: -0.07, 2.92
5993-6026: 0.02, 2.71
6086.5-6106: -0.03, 2.8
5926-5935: 0.03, 2.75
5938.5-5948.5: -0.04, 2.92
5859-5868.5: -0.02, 2.9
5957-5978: -0.01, 2.82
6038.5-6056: -0.04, 2.86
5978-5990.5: -0.01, 2.82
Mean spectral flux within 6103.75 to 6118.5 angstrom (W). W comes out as 2.76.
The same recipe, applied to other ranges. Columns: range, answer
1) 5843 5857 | 2.8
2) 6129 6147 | 2.69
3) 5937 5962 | 2.86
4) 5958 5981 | 2.82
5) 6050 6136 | 2.82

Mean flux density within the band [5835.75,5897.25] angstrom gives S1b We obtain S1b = 2.72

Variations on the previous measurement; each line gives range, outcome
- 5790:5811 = 2.88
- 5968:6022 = 2.76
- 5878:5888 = 2.6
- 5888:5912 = 2.46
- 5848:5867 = 2.81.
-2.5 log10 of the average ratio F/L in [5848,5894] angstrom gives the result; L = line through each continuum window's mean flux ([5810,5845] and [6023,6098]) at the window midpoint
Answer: 0.08 mag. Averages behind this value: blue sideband 2.92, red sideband 2.86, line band 2.71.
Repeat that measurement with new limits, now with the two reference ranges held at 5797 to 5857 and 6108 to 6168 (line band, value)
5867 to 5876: -0.03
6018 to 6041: -0.03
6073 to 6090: -0.07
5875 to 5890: 0.10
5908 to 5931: 0.04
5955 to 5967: -0.01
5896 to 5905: 0.15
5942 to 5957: -0.03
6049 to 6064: -0.05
